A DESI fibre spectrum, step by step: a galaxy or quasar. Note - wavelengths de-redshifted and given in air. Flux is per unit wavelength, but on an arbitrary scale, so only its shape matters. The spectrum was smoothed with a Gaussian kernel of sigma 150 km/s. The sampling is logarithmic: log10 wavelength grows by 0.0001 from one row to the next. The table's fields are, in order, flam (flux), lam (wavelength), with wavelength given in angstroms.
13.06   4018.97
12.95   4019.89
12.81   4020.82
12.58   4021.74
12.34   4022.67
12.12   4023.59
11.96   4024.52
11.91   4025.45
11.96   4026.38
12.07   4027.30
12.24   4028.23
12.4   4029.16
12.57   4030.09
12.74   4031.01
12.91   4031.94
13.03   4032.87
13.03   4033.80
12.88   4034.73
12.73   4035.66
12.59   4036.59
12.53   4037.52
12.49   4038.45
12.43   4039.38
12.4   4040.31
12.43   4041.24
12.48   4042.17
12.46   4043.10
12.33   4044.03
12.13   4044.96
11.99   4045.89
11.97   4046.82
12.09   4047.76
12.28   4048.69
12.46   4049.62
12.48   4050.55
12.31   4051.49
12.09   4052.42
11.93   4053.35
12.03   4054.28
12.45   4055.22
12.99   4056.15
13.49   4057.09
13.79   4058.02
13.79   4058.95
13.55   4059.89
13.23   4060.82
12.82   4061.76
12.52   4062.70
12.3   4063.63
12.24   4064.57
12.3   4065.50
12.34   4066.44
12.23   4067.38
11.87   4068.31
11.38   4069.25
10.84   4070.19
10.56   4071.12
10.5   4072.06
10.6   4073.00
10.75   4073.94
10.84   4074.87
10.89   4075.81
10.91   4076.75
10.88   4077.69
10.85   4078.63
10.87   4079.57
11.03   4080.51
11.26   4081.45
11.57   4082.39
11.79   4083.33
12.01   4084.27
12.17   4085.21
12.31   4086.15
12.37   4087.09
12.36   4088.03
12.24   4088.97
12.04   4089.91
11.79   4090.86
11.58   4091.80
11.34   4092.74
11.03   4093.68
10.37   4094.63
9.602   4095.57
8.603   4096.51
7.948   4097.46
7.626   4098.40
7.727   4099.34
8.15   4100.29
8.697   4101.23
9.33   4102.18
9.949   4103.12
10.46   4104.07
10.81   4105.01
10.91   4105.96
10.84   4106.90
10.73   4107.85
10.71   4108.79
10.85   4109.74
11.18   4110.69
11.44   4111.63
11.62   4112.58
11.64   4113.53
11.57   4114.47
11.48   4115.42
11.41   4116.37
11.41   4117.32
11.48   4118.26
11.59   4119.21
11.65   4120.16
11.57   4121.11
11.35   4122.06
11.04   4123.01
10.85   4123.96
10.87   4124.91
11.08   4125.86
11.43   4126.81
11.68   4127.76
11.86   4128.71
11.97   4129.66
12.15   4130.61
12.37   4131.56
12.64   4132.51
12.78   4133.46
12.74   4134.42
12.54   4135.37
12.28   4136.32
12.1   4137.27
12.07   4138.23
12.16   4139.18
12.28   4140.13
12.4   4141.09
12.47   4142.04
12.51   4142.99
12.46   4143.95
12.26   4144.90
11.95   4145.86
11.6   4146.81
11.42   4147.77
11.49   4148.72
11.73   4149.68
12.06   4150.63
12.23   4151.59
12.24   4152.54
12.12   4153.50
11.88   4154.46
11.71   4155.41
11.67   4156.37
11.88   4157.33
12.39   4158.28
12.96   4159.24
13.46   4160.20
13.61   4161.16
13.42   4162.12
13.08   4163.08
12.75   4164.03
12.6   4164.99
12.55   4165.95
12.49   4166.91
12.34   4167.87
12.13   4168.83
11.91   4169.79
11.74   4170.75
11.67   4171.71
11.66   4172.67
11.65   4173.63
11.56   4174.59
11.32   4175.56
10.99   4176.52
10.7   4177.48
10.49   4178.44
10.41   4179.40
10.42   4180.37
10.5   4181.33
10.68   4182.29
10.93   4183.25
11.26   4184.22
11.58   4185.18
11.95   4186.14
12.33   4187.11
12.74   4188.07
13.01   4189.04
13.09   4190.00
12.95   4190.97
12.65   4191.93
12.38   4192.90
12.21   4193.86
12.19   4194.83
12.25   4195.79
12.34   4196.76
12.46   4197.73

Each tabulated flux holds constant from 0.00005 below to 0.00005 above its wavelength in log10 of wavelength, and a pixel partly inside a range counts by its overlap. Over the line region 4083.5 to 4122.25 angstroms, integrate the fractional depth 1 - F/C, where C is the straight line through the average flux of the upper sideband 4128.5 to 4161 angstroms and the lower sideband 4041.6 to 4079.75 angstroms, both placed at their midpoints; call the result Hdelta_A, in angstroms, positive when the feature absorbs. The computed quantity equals 4.1 angstroms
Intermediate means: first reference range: 12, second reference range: 12.2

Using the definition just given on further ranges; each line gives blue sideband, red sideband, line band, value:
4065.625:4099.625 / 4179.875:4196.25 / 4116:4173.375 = -2.5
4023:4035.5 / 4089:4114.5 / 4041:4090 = -2.7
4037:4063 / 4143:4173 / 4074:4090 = 1.2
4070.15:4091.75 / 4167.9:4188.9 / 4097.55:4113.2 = 1.9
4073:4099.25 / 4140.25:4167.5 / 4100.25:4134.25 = 1.1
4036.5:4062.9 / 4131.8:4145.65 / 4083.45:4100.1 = 2.3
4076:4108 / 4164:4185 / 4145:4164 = -1.7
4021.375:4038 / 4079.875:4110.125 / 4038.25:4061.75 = -1.3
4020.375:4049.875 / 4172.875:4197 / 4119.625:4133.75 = 0.4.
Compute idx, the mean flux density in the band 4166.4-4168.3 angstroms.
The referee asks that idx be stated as 12.4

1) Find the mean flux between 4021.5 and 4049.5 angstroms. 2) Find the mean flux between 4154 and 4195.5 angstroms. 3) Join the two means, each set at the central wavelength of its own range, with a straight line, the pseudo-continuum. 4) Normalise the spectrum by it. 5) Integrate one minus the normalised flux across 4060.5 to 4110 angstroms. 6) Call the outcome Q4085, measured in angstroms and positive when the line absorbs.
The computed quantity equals 5.2 angstroms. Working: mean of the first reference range 12.4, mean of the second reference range 12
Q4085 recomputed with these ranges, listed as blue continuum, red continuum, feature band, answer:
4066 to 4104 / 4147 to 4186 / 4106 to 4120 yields -0.2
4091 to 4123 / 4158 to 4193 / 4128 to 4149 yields -1.9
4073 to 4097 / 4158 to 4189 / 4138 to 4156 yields -0.5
